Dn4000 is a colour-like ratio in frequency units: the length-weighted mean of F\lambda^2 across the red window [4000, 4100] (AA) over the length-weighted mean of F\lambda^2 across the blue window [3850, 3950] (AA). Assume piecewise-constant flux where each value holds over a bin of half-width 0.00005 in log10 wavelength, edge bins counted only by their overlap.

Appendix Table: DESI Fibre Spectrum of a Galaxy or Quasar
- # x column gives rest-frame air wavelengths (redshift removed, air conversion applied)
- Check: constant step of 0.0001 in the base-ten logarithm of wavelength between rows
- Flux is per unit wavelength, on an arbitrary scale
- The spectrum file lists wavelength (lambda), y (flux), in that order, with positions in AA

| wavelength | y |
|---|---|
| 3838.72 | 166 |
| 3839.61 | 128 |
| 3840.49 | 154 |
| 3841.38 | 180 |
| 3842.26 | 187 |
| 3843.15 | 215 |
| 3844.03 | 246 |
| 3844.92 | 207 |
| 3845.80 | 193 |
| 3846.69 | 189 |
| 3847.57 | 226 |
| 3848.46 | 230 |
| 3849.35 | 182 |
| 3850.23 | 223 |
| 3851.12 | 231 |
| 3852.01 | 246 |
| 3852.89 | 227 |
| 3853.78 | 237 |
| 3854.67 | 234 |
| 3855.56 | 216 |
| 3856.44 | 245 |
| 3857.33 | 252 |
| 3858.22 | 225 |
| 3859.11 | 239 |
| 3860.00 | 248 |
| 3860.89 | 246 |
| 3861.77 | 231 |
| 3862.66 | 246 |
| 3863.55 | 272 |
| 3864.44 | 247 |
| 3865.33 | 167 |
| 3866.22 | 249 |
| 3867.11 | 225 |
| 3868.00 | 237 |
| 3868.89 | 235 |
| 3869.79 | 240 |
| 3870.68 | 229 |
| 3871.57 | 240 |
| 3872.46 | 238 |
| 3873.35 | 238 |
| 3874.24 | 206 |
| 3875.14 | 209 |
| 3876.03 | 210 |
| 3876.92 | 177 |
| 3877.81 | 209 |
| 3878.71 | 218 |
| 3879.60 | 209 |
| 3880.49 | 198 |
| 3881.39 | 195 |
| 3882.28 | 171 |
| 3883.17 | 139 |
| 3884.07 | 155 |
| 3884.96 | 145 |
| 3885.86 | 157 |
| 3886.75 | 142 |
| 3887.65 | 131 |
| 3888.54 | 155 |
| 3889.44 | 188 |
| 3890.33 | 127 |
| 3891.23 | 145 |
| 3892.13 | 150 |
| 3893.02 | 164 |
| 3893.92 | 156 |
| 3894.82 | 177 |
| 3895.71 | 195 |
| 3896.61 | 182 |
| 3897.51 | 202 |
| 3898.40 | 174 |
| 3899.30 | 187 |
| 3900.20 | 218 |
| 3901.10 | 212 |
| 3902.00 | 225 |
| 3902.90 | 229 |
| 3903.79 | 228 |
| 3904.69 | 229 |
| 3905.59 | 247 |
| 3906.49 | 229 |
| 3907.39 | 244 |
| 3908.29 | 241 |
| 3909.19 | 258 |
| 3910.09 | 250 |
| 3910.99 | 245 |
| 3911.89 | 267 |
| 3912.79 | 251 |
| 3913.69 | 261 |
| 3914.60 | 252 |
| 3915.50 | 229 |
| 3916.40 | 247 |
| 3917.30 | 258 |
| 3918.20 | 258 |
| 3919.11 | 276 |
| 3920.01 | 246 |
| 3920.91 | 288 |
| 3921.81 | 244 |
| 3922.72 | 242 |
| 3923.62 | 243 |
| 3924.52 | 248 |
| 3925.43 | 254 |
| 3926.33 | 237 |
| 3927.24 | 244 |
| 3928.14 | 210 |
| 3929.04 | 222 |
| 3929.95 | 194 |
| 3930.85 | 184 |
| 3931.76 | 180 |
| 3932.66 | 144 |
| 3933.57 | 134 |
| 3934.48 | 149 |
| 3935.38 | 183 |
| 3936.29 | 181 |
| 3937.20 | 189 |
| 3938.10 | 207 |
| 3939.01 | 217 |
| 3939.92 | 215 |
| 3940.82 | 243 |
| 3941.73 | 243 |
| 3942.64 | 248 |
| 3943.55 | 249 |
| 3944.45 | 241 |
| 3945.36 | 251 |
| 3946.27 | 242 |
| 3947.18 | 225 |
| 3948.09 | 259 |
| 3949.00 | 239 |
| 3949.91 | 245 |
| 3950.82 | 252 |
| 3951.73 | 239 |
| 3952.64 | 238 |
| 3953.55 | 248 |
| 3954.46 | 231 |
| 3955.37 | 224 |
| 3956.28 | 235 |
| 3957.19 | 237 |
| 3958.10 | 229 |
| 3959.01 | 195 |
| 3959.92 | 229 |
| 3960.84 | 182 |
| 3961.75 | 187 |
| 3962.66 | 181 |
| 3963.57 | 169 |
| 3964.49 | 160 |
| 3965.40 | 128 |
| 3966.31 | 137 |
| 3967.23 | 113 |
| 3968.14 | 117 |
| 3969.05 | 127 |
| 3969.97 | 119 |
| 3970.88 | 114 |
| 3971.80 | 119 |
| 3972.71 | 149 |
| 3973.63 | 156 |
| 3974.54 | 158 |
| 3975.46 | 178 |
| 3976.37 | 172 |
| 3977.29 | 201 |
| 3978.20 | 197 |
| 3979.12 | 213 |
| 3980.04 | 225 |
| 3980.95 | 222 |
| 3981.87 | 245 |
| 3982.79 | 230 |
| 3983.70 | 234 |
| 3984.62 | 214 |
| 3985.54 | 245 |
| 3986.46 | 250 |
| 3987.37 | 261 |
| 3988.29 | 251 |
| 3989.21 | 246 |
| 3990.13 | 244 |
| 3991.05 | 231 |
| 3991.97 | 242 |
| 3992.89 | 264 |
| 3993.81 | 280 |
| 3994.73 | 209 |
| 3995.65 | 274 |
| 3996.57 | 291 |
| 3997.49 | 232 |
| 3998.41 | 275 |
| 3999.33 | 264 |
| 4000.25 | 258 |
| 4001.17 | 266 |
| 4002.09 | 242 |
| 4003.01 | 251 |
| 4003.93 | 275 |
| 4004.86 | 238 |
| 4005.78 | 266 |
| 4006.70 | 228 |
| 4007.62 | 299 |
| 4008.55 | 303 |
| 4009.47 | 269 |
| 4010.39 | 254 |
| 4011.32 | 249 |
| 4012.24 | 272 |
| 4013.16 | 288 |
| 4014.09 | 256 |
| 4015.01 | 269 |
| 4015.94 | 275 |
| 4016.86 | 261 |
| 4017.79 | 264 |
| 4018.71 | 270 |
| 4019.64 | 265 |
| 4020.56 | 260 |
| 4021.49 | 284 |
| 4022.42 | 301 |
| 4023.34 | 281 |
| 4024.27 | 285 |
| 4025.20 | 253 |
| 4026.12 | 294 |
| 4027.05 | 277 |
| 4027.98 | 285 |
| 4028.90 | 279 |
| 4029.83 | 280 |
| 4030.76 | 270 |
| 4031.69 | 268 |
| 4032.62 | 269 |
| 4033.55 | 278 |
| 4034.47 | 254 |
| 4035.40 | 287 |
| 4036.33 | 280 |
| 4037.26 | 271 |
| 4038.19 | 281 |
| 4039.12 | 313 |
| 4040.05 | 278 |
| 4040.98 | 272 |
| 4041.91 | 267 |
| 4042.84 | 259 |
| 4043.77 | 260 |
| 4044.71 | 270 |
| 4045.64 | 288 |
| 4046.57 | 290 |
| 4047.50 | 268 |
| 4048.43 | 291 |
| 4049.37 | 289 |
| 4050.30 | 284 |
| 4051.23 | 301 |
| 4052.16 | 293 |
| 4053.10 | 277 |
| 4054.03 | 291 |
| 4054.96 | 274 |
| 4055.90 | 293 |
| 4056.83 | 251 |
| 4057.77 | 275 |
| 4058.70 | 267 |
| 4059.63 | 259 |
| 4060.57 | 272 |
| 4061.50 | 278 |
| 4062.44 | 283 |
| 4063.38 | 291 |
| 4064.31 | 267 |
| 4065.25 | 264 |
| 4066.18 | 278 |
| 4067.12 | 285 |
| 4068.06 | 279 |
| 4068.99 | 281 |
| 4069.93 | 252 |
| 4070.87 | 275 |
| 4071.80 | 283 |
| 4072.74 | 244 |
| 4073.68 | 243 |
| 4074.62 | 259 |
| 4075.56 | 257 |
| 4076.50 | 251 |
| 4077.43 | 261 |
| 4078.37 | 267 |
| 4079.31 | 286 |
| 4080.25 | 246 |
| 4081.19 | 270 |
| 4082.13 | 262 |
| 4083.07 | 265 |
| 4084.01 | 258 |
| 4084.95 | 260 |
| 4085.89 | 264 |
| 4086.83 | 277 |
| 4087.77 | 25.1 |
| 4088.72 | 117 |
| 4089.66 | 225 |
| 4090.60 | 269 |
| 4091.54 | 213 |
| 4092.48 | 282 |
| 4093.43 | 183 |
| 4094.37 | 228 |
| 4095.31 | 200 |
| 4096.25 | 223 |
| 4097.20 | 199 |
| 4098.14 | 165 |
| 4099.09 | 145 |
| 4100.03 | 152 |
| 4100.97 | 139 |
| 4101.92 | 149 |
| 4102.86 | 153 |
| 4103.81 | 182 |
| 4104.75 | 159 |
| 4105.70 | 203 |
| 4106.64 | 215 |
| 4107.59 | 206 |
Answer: 1.3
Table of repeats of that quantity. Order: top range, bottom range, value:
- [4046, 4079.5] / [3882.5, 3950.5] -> 1.38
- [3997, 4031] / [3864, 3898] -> 1.51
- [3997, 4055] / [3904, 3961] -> 1.24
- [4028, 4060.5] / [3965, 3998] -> 1.41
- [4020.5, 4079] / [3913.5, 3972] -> 1.37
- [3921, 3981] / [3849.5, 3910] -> 1.00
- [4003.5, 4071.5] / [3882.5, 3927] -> 1.38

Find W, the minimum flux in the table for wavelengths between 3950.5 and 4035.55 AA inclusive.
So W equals 113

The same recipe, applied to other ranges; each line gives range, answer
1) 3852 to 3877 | 167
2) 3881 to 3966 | 127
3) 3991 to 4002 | 209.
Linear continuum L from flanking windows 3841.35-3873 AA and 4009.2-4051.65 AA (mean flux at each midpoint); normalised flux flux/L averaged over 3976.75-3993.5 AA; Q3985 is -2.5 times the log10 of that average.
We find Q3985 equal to 0.126 mag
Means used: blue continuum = 228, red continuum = 275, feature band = 234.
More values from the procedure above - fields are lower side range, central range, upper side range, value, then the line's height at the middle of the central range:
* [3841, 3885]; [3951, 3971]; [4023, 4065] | 0.32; 250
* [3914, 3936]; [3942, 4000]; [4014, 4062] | 0.15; 245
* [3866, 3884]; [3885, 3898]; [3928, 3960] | 0.30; 213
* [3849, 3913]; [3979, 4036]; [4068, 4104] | -0.19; 220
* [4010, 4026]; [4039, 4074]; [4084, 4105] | -0.19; 232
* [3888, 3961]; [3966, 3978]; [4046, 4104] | 0.50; 228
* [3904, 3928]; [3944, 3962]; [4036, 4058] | 0.11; 258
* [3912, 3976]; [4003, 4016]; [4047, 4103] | -0.17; 228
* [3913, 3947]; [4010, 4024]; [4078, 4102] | -0.22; 220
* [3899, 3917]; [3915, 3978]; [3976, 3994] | 0.15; 235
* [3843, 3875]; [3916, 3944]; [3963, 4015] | 0.02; 225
